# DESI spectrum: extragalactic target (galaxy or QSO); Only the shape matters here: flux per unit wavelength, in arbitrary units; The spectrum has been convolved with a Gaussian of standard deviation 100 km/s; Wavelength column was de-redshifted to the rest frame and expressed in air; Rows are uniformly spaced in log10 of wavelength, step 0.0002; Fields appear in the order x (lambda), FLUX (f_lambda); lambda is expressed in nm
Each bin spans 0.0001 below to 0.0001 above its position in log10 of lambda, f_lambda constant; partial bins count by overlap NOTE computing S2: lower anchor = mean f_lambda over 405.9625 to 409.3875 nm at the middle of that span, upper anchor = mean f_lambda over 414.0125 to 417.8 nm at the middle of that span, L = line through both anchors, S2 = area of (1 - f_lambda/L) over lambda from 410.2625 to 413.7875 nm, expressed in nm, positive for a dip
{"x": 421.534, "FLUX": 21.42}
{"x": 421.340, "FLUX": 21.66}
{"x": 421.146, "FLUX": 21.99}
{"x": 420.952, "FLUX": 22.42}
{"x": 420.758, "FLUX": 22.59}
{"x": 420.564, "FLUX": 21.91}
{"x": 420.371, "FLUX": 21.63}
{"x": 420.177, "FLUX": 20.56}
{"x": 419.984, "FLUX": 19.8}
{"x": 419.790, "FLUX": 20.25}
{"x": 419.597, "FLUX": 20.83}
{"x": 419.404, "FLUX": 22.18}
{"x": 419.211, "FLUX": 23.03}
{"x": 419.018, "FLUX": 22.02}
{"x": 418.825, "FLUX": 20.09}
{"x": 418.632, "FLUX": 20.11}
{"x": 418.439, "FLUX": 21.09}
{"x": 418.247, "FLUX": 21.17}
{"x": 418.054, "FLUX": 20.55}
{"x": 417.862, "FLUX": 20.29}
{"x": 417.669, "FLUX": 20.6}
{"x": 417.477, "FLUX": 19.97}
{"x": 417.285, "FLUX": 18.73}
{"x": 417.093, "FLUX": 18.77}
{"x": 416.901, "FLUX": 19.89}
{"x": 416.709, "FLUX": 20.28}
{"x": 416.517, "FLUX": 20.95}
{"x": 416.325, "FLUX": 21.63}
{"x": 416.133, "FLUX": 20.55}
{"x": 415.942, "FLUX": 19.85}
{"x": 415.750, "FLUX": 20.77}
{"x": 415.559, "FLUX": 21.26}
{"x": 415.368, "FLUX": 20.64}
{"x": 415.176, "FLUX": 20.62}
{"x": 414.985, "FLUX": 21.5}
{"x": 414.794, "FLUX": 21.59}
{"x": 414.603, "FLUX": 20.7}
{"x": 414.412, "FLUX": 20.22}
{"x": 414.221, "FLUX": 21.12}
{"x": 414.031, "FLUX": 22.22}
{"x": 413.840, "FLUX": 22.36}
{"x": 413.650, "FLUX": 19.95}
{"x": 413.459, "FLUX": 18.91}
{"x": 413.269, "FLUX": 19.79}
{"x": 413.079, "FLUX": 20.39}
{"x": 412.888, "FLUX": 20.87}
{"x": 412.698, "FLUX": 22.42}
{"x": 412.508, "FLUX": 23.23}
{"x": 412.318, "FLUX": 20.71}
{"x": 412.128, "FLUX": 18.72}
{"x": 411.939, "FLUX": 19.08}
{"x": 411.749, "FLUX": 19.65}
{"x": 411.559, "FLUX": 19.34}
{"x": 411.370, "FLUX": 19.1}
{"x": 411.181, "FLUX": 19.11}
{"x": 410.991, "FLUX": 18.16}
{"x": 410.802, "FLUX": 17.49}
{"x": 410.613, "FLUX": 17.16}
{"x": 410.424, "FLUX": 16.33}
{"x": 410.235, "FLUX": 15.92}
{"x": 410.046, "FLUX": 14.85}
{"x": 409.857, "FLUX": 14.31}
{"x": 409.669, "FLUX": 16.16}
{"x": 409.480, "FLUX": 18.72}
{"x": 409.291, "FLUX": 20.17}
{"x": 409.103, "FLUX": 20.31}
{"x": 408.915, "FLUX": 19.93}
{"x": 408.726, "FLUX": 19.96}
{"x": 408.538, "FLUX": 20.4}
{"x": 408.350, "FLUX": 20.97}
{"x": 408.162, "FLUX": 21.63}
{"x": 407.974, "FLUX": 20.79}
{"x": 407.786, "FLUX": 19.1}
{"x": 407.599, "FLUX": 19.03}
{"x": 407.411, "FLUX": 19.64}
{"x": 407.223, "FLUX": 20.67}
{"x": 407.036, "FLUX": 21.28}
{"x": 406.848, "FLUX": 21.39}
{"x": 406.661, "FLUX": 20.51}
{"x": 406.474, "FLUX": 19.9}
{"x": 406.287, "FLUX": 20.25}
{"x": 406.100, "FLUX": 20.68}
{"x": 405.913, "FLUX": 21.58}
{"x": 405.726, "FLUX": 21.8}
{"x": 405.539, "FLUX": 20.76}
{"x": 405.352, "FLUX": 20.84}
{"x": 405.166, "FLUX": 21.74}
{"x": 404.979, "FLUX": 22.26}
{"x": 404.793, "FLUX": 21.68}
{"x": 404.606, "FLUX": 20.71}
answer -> 0.18 nm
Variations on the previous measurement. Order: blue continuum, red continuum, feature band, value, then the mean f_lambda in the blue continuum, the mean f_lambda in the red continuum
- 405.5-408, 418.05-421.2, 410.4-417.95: 0.30 nm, 20.5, 21.3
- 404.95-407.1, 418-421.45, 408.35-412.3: 0.52 nm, 21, 21.3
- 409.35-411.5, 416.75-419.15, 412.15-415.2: -0.41 nm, 17.1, 20.3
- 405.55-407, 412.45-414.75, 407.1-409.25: 0.07 nm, 20.9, 21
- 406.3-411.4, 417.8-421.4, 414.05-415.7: -0.06 nm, 19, 21.3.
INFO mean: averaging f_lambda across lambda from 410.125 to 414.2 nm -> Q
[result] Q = 19.6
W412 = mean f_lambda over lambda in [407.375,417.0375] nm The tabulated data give 19.8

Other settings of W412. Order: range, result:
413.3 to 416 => 20.8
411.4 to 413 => 20.4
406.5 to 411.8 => 19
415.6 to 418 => 20.2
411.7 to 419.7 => 20.7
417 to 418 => 19.7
